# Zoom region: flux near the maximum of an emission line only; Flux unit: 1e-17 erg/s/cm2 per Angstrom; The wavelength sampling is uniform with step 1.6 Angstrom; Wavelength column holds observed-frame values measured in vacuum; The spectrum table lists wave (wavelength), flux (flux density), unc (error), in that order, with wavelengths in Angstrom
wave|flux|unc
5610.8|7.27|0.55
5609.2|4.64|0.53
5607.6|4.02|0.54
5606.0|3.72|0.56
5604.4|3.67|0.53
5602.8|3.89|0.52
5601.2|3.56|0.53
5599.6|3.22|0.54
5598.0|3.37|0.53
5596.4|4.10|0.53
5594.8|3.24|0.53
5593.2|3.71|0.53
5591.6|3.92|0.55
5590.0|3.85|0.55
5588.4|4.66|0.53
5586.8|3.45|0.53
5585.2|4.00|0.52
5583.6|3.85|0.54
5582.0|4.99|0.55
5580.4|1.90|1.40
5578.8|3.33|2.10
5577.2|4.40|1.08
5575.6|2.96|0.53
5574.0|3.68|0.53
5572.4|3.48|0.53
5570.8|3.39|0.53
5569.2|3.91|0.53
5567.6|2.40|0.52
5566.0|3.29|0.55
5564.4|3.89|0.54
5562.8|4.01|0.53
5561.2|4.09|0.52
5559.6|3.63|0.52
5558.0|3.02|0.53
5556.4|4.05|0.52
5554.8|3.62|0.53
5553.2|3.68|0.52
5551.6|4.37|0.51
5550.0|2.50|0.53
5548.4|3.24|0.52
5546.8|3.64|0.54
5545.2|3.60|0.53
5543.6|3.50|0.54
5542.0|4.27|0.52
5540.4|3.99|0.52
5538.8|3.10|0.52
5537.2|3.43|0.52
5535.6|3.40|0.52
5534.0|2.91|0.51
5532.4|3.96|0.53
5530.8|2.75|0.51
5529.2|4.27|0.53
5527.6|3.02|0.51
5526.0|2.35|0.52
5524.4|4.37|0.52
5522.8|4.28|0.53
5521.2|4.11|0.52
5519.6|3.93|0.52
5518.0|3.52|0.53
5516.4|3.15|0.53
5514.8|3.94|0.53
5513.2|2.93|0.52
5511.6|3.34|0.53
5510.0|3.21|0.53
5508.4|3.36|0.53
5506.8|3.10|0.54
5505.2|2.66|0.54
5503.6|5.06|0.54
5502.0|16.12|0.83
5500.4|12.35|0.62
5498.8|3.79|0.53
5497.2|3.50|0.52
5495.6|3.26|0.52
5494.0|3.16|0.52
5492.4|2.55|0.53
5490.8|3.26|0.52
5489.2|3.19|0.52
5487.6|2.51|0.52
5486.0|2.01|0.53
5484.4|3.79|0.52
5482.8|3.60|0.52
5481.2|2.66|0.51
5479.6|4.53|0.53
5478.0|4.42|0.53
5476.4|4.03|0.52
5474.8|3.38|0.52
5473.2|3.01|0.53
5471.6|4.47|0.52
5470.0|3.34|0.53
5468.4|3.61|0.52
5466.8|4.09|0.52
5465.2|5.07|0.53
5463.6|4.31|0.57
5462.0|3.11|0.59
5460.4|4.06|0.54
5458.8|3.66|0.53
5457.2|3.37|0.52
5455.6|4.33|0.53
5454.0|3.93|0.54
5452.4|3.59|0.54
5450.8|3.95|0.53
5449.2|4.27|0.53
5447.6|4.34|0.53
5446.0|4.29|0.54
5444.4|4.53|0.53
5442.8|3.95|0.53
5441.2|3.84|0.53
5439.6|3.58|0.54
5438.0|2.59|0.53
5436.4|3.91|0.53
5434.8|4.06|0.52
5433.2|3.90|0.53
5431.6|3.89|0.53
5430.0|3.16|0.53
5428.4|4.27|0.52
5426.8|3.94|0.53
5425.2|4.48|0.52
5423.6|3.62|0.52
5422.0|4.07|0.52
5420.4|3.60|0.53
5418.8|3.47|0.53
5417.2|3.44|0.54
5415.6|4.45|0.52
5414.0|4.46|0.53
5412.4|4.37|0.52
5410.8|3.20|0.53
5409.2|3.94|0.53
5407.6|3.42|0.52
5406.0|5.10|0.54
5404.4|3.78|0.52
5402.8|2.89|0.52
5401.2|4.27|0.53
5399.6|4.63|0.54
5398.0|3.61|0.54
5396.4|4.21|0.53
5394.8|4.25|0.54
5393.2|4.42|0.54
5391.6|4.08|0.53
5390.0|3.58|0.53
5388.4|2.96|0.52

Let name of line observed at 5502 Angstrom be Hbeta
